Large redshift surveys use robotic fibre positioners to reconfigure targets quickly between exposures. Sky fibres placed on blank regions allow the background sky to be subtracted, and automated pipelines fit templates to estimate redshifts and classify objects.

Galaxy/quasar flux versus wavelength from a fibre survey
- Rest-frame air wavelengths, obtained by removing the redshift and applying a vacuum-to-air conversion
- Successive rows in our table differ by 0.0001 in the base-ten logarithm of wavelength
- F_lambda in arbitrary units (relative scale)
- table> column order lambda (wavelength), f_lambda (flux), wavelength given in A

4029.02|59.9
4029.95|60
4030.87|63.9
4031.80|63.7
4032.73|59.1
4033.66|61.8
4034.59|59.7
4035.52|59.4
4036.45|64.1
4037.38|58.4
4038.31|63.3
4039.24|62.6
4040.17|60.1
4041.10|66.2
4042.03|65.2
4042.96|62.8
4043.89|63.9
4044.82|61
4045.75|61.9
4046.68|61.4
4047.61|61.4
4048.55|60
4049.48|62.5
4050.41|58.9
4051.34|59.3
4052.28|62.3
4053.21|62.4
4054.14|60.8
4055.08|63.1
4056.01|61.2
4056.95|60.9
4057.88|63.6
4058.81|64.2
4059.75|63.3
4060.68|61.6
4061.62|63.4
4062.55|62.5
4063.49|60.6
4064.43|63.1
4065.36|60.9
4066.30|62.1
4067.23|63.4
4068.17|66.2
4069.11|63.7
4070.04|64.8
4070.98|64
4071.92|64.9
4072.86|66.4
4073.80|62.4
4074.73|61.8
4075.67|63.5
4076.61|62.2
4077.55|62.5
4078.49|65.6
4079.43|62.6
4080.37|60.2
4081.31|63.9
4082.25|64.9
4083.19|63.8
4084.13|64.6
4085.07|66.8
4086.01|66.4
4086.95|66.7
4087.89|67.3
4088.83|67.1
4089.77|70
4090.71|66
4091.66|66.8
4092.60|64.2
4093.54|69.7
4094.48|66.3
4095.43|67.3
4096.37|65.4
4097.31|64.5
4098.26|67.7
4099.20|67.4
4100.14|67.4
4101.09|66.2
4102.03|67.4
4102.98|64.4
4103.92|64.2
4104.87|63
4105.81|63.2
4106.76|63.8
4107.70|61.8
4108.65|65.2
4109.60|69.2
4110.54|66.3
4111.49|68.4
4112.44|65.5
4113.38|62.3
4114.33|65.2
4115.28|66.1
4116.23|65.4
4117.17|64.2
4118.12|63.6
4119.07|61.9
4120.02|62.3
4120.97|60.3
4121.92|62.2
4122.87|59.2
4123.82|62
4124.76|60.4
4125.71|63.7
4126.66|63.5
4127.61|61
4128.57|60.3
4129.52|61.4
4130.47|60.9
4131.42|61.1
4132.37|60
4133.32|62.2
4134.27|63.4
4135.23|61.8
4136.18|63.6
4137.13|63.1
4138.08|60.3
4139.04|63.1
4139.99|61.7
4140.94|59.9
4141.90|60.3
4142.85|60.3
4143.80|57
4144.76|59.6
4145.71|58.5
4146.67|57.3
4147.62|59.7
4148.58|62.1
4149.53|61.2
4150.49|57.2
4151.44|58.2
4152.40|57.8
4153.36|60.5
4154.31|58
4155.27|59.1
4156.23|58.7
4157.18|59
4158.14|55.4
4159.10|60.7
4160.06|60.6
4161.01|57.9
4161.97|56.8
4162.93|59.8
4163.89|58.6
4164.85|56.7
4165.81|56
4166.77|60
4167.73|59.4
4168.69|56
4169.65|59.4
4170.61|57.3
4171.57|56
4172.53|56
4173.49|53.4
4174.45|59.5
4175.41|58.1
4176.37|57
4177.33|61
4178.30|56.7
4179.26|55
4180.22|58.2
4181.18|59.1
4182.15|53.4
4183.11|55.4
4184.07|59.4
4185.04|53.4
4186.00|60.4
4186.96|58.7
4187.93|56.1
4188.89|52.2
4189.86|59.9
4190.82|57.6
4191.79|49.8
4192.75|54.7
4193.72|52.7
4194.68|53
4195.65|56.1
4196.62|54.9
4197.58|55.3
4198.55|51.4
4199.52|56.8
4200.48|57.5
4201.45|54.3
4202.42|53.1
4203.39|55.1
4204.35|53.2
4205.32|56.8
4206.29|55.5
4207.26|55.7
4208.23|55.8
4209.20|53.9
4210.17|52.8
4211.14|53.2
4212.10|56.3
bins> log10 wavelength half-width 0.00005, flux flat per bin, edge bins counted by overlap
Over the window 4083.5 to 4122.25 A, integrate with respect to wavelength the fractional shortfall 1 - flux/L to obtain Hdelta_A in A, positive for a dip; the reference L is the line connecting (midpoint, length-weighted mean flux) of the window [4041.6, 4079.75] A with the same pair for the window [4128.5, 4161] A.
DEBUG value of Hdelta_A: -2.6 A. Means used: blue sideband 62.6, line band 65.5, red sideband 60.1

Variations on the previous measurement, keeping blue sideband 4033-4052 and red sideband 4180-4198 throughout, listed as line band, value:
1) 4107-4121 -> -1.4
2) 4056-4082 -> -1.1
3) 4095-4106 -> -1.2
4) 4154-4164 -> -0.3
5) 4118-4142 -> -1.4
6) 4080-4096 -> -1.7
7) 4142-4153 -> -0.3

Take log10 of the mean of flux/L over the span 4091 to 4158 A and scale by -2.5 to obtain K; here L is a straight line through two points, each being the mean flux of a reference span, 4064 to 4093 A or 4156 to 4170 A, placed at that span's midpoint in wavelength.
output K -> -0.03 mag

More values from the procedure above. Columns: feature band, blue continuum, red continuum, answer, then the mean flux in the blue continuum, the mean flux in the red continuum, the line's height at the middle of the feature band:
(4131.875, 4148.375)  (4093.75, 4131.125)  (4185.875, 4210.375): 0.01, 64.1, 55.1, 61.2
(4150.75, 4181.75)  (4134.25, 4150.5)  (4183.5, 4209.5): 0.00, 60.6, 55.3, 58.2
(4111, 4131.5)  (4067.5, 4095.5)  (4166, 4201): -0.02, 65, 56.4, 61.7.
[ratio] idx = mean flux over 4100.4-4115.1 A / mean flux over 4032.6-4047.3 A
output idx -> 1.0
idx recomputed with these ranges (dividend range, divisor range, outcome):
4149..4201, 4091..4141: 0.89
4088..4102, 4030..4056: 1.08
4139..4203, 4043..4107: 0.90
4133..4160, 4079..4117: 0.91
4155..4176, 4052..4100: 0.90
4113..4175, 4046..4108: 0.94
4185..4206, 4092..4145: 0.87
